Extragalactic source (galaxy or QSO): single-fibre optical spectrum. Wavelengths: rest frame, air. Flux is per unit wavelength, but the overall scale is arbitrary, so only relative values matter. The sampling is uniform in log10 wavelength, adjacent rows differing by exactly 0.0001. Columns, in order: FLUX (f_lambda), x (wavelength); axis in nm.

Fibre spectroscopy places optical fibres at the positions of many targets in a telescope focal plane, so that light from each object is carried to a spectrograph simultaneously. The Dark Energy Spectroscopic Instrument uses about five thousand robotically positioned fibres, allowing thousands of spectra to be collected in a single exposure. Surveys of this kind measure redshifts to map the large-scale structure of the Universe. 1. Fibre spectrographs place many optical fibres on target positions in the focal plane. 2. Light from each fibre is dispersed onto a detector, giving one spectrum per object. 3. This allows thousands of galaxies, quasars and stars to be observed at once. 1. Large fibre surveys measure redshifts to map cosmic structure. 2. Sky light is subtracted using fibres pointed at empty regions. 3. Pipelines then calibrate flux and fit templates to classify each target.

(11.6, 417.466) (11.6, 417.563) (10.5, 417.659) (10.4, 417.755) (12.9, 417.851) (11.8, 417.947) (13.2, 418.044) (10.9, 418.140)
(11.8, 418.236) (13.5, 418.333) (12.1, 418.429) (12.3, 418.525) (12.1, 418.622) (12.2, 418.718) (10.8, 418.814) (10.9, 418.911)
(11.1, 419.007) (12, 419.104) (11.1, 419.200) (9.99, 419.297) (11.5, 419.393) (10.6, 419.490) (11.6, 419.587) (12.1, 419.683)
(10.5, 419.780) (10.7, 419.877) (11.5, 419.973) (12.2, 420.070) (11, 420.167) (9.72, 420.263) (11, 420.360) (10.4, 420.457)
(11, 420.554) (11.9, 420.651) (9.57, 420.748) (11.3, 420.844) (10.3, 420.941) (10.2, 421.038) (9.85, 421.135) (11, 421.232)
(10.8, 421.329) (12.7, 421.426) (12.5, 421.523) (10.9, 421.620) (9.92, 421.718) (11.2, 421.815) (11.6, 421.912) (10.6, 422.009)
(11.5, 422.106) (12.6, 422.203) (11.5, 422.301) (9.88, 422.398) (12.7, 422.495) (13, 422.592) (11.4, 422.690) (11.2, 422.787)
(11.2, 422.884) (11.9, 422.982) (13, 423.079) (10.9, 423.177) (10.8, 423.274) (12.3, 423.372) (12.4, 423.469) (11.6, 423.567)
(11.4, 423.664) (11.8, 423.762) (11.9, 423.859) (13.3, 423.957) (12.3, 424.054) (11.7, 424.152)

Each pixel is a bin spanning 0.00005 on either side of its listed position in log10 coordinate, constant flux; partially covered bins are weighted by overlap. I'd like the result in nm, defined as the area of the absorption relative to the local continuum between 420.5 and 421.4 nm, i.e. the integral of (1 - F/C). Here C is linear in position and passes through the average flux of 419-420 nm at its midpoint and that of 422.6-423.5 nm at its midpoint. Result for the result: 0.05 nm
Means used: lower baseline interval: 11.1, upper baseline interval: 11.7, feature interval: 10.7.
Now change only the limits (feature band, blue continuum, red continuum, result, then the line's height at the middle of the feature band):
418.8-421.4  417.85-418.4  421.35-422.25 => 0.203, 11.9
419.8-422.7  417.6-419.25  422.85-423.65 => 0.150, 11.7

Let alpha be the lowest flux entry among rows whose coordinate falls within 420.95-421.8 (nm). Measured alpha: 9.85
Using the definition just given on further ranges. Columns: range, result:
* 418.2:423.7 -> 9.57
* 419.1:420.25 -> 9.99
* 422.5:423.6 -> 10.8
